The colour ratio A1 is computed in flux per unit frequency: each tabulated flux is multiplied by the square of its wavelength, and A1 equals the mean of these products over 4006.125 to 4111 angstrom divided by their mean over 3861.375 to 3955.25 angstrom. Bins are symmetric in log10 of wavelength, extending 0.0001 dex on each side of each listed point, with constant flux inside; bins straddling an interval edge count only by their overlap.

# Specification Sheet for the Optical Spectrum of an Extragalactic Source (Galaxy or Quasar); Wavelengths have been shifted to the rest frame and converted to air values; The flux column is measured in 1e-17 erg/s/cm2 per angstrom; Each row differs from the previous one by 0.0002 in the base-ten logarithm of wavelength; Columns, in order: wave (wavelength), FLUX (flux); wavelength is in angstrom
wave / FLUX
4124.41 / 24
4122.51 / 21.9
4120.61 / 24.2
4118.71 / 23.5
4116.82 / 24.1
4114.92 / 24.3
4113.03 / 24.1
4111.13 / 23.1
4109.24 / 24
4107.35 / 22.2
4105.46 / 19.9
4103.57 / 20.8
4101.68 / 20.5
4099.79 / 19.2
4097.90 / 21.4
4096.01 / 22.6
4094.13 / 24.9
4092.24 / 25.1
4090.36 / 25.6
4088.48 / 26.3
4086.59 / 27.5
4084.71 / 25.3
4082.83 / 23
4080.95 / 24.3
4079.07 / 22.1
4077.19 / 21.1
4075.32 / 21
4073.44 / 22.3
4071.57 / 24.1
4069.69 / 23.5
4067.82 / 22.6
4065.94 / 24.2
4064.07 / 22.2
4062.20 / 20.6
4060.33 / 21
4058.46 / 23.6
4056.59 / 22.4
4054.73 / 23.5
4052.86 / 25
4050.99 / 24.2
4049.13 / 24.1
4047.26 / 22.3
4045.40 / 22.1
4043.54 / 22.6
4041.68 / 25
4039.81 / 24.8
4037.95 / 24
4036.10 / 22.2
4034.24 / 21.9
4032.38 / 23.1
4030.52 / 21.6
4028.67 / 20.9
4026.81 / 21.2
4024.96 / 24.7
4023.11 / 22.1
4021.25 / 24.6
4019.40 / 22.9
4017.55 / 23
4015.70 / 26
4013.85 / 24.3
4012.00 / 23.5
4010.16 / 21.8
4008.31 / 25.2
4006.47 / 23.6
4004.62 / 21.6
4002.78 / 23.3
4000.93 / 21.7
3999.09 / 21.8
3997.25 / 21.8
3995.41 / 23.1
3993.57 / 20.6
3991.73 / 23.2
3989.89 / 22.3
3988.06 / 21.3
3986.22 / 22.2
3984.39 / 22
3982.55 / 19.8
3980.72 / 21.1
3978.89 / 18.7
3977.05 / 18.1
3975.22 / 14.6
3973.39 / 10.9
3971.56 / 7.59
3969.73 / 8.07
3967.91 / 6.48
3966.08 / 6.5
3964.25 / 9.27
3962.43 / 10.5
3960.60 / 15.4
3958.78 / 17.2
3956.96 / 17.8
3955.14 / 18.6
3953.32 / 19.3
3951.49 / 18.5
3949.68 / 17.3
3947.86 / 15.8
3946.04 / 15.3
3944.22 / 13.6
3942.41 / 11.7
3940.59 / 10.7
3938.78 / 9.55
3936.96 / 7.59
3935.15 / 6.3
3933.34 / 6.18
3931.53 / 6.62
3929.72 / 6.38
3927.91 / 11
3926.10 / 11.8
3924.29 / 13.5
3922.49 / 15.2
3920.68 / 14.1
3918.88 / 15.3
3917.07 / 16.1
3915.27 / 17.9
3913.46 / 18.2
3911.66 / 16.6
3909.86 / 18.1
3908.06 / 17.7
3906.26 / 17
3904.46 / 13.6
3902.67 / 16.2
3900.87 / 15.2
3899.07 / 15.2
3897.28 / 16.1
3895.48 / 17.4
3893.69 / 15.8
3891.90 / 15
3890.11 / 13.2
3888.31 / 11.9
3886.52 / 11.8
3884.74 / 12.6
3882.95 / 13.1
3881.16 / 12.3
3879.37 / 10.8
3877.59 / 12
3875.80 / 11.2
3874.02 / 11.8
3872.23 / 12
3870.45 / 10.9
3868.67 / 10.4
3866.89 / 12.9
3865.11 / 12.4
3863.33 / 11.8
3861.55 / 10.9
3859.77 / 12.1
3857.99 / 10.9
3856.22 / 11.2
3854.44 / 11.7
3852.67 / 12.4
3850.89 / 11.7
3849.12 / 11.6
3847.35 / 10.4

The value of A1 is 1.9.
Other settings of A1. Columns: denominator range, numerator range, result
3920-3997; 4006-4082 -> 1.65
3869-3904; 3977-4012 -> 1.73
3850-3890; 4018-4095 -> 2.17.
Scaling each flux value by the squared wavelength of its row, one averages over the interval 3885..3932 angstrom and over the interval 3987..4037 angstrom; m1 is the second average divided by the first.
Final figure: 1.6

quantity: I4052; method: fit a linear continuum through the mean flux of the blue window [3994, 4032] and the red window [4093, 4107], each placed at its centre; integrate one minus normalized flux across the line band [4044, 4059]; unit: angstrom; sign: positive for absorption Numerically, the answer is -0.8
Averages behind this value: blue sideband 22.9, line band 23.4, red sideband 21.4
